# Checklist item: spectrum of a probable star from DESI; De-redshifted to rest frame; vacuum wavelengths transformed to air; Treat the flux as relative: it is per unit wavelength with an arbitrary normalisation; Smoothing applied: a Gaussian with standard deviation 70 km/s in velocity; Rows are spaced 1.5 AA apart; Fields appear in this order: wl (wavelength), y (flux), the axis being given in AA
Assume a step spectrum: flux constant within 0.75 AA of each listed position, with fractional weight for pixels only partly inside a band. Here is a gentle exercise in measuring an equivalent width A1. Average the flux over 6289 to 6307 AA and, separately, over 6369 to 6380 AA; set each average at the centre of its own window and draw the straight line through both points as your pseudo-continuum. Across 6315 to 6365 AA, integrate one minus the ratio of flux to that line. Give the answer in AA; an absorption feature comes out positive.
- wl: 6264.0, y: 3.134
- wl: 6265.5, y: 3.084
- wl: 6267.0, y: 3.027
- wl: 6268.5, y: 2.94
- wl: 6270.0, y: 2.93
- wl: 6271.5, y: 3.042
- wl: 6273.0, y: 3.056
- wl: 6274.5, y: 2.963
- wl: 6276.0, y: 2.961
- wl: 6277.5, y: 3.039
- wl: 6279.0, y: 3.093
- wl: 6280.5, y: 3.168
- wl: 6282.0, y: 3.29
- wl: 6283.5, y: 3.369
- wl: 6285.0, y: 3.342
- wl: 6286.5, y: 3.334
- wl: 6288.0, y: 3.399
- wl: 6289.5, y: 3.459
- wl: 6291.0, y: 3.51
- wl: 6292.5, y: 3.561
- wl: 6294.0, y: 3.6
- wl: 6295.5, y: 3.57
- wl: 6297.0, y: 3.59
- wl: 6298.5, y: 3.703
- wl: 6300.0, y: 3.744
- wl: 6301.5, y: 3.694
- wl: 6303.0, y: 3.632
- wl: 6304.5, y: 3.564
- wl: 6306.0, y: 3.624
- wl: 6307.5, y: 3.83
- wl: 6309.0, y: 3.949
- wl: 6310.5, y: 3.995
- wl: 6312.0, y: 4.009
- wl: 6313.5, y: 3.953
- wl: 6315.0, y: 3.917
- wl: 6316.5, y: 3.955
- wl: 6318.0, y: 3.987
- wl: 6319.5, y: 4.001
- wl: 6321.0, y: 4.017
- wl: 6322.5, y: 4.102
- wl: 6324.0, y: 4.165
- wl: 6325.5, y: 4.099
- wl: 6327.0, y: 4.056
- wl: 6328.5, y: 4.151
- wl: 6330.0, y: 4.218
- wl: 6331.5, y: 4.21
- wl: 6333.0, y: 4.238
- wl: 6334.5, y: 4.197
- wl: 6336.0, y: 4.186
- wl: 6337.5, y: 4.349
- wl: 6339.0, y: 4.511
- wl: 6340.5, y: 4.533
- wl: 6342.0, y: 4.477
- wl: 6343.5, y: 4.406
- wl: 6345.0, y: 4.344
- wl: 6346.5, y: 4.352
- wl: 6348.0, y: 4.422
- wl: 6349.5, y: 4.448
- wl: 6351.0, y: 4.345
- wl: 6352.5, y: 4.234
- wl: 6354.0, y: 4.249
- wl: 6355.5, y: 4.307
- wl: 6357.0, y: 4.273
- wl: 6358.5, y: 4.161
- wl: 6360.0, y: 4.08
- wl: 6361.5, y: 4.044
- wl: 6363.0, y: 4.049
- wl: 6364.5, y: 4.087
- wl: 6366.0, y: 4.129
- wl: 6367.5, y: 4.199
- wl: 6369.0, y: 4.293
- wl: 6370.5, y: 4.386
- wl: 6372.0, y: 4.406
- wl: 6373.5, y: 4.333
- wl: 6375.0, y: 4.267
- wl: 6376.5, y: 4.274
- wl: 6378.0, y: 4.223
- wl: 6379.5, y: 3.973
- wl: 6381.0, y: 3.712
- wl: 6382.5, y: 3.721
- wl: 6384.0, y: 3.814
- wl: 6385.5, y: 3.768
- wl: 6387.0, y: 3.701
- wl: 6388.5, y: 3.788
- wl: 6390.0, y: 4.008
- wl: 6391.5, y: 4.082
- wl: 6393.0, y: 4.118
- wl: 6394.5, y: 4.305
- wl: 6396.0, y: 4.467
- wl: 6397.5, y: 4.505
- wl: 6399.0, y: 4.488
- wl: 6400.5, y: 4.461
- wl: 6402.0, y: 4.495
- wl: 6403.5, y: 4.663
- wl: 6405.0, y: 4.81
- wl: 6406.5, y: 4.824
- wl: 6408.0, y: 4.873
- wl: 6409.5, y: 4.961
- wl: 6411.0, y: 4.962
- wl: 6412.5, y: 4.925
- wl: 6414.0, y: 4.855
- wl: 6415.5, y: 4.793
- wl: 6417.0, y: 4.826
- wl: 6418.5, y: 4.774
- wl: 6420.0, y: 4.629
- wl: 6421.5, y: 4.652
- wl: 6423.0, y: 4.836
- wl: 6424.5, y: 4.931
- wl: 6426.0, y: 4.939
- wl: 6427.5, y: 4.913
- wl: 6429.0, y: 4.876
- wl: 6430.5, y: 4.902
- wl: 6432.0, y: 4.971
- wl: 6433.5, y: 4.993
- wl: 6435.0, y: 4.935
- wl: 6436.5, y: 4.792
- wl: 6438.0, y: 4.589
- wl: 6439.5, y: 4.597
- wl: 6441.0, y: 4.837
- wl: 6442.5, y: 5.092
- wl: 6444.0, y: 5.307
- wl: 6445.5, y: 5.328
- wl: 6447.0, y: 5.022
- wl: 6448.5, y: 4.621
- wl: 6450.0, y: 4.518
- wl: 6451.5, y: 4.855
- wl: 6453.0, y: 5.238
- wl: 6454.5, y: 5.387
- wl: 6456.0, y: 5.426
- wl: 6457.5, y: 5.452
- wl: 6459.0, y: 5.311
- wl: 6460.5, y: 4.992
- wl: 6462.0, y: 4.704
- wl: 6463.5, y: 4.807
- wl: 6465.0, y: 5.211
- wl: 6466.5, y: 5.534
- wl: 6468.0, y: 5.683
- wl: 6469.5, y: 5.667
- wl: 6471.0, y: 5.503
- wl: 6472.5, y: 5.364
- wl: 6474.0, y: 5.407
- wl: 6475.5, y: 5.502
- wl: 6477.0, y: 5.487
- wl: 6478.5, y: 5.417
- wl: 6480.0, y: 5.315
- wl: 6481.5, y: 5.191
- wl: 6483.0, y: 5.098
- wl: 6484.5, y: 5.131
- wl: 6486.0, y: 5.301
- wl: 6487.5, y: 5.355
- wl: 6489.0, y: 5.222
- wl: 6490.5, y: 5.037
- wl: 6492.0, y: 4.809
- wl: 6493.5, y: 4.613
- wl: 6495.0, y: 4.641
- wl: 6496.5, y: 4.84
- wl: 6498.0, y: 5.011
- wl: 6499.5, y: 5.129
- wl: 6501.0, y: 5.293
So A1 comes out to -3.1 AA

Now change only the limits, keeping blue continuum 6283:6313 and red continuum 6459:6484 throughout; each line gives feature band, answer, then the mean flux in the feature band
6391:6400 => 0.5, 4.34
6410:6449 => 0.1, 4.88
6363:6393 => 2.3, 4.06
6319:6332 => -0.7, 4.11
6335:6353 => -1.4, 4.38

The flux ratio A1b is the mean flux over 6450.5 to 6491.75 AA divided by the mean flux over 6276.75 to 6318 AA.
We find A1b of 1.47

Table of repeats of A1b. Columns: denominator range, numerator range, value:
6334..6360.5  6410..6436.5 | 1.12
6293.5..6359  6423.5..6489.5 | 1.26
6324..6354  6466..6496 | 1.22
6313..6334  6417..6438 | 1.19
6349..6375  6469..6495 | 1.24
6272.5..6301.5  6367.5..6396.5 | 1.21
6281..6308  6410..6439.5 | 1.37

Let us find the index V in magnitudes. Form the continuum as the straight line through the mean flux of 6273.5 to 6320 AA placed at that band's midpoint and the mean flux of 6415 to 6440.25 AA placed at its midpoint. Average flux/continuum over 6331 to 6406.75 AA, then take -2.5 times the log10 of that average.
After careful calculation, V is 0.00 mag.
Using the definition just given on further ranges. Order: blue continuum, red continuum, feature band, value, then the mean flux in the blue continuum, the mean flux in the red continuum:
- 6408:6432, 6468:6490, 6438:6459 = 0.012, 4.86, 5.36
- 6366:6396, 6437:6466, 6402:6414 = -0.092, 4.08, 5.02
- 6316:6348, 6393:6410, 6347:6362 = 0.021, 4.22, 4.6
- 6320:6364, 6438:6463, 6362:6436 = 0.047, 4.25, 5.03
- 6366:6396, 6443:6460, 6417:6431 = -0.024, 4.08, 5.13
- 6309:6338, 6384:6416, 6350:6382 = 0.025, 4.09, 4.45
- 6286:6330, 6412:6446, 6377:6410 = 0.077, 3.81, 4.88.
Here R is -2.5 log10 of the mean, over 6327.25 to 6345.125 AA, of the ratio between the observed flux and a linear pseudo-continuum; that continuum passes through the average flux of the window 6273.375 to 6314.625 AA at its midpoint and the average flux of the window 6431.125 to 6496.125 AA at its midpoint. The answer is -0.10 mag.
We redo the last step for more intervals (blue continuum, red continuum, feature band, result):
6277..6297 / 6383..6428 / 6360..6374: -0.01 mag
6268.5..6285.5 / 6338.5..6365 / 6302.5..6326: -0.06 mag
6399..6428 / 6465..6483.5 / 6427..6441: 0.04 mag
